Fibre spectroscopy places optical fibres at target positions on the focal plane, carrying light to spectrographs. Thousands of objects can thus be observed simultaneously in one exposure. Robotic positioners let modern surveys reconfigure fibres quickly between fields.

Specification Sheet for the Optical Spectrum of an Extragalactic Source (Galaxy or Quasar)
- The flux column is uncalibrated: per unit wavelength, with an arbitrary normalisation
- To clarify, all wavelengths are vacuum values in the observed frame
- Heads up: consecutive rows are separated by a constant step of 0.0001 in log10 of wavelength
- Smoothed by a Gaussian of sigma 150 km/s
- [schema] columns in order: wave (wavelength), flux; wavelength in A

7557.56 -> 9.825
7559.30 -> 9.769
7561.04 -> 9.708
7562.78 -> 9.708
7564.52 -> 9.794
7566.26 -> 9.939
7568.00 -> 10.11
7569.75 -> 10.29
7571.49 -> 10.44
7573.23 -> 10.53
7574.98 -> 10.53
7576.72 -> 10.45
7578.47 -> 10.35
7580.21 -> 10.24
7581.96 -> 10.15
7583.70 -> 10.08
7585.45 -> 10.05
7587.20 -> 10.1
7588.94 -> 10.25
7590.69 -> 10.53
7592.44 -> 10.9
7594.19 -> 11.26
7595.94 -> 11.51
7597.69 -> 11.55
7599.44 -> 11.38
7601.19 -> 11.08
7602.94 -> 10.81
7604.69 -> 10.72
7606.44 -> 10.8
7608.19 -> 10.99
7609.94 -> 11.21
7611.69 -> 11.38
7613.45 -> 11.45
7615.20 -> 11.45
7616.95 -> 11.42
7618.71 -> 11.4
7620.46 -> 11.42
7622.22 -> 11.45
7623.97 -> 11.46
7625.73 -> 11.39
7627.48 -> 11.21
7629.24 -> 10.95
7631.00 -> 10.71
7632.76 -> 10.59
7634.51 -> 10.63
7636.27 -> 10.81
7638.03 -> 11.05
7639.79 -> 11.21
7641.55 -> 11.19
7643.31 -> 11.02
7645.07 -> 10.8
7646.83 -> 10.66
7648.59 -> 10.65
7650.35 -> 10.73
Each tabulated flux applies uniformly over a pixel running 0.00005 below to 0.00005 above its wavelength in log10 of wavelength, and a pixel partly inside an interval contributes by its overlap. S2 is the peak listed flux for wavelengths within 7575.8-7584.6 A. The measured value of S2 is 10.45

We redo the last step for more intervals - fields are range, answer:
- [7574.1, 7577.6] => 10.53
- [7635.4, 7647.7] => 11.21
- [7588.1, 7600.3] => 11.55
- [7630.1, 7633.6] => 10.71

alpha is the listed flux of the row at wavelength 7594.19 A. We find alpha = 11.26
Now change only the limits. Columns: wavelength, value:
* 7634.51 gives 10.63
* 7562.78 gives 9.708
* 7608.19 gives 10.99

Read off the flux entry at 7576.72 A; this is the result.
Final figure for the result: 10.45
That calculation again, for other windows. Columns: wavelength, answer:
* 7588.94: 10.25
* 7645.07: 10.8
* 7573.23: 10.53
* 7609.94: 11.21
